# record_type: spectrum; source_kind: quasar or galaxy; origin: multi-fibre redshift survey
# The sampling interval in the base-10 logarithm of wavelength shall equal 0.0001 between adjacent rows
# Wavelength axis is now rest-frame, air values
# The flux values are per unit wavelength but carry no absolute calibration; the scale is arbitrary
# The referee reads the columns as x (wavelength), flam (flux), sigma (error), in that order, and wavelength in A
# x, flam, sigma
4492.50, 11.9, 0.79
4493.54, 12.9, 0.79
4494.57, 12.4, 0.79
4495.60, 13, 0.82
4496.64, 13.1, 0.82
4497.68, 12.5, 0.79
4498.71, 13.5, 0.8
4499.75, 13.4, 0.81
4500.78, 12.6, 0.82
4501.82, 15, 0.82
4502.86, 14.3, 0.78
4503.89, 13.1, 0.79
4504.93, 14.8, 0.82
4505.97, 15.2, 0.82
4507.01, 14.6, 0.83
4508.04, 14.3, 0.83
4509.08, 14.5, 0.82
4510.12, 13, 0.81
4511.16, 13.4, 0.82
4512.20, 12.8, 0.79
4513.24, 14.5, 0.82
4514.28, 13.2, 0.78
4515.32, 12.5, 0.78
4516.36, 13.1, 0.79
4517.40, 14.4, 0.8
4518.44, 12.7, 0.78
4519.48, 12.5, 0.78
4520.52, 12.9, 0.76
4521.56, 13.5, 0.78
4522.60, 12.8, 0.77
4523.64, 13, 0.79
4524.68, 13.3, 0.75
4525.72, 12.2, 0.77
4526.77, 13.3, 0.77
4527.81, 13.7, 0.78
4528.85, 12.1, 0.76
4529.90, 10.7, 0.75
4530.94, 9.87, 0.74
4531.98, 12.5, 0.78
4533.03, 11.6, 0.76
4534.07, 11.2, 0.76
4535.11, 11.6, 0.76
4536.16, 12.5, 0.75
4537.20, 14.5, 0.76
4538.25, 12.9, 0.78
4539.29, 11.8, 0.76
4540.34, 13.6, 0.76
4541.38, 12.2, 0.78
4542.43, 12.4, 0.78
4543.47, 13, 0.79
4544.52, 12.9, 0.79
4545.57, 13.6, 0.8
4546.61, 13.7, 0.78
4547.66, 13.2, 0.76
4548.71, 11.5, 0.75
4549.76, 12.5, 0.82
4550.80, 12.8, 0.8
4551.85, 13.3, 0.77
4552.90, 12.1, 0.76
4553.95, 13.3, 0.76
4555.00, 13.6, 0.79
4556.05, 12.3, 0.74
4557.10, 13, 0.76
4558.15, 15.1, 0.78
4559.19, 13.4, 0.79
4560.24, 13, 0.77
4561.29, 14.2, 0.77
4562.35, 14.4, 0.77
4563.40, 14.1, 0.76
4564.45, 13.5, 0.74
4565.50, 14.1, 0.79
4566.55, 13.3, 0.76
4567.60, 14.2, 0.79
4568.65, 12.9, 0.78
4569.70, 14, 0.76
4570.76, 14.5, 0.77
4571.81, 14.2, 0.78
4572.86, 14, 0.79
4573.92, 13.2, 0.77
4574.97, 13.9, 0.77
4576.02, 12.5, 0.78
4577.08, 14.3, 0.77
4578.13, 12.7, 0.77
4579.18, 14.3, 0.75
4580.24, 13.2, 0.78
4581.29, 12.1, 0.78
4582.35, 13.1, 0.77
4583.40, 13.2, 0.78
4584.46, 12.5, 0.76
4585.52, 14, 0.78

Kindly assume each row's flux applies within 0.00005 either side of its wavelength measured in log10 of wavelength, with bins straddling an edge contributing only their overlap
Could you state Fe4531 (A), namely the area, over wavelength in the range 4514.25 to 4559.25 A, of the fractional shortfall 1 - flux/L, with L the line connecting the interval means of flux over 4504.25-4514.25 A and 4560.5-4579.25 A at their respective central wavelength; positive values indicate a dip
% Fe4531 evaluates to 3.8 A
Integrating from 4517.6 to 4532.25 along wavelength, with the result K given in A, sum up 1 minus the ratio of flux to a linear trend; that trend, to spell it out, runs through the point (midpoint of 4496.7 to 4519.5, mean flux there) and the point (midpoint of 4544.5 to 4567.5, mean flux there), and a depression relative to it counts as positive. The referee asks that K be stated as 1.1 A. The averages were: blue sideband 13.6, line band 12.6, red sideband 13.3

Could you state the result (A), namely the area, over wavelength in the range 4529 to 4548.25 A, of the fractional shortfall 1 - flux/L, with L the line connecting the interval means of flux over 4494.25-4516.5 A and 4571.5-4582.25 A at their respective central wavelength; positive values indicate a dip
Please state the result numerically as 1.5 A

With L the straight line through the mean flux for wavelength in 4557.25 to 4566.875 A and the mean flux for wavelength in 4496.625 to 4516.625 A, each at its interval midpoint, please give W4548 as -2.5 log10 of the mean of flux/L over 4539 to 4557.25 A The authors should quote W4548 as 0.08 mag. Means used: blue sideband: 13.7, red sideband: 13.9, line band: 12.8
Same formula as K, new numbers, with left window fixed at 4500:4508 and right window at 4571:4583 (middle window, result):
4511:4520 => 0.6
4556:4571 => -0.2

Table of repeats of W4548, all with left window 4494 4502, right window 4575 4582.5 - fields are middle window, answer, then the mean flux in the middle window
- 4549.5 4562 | 0.00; 13.2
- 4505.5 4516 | -0.05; 13.8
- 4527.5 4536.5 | 0.13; 11.7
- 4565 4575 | -0.05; 13.8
